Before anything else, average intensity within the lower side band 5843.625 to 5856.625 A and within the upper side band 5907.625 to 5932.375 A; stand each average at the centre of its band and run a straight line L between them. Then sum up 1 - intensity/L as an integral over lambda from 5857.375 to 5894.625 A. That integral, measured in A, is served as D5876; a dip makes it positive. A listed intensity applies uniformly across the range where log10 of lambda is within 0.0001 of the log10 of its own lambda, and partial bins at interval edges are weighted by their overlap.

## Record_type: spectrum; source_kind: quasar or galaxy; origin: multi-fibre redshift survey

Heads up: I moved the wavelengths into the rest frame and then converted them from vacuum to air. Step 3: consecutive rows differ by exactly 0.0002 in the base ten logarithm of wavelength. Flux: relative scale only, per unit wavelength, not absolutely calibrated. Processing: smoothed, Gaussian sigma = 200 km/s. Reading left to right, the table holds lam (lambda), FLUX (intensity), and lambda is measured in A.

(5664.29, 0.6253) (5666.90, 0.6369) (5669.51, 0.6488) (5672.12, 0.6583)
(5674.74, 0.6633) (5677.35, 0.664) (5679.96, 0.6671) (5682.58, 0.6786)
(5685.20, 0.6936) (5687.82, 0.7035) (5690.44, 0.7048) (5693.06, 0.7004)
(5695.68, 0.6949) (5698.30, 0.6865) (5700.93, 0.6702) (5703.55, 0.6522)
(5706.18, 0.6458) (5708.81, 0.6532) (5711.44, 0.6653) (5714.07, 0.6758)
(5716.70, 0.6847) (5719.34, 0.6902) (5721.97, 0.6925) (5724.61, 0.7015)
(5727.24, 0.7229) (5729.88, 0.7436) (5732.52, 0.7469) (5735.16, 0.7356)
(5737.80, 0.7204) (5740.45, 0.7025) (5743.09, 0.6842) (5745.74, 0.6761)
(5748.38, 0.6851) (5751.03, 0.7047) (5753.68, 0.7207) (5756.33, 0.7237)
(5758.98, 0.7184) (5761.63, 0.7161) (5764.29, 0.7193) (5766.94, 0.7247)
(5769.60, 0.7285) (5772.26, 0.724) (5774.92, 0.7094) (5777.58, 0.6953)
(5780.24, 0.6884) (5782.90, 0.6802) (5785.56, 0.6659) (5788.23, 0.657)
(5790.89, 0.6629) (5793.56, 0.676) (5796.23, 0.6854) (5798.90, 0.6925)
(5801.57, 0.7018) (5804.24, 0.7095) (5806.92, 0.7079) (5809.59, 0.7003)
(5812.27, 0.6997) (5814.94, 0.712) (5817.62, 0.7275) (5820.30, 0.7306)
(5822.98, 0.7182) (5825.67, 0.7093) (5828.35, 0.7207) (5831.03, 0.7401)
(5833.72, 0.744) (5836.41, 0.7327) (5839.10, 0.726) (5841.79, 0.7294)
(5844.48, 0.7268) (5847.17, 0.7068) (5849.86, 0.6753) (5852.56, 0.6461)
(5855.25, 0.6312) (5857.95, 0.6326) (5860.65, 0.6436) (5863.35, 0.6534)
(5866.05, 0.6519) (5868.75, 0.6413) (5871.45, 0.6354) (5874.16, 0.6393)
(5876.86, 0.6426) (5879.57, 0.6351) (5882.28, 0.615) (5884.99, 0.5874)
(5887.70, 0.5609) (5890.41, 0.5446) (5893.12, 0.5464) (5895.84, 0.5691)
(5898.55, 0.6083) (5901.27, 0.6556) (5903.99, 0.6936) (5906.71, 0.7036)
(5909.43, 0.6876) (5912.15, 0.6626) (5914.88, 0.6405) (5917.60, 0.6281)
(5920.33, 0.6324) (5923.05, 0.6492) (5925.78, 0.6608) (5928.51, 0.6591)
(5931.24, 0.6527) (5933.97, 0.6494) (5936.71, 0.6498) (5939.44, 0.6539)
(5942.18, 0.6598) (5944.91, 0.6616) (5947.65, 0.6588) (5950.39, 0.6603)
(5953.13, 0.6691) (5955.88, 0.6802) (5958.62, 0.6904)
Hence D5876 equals 2.88 A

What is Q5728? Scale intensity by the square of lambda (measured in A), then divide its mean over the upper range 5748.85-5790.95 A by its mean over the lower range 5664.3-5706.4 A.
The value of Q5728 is 1.1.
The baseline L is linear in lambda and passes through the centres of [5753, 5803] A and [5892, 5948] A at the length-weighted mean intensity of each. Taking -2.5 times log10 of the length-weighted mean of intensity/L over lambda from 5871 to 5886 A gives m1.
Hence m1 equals 0.061 mag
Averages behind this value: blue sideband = 0.699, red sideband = 0.647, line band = 0.626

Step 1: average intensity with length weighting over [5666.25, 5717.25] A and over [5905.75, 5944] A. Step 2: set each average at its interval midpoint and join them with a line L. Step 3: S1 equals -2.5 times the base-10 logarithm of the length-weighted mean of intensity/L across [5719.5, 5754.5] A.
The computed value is -0.06 mag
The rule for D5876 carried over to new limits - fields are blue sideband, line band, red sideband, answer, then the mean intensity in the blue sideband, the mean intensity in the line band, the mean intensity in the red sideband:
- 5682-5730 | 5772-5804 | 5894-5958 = -0.57 A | 0.686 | 0.686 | 0.654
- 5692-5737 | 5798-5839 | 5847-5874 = -3.46 A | 0.692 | 0.717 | 0.649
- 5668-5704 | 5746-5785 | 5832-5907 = -2.51 A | 0.678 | 0.708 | 0.649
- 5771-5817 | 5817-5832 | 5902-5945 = -0.85 A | 0.693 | 0.724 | 0.659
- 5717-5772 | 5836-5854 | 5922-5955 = -0.54 A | 0.713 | 0.705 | 0.657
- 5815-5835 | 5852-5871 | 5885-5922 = 1.02 A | 0.726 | 0.643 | 0.625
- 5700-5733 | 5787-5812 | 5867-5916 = -1.17 A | 0.687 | 0.689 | 0.626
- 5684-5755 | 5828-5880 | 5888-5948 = -1.53 A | 0.695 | 0.678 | 0.641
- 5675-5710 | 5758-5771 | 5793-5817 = -0.55 A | 0.678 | 0.721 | 0.7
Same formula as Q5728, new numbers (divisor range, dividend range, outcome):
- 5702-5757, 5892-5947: 0.99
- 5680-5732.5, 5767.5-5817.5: 1.04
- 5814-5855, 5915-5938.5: 0.94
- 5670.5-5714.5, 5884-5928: 1.00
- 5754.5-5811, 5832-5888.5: 0.97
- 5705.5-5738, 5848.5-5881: 0.97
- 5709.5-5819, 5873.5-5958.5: 0.96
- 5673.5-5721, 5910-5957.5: 1.05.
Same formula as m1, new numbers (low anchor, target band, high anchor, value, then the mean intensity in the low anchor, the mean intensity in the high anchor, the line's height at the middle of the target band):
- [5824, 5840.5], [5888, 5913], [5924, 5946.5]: 0.09 mag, 0.728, 0.656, 0.68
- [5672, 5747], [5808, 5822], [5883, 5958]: -0.08 mag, 0.689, 0.641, 0.665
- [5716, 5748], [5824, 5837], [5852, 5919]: -0.11 mag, 0.708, 0.63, 0.658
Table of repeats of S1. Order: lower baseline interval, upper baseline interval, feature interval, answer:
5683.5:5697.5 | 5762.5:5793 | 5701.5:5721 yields 0.05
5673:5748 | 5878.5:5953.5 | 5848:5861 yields 0.01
